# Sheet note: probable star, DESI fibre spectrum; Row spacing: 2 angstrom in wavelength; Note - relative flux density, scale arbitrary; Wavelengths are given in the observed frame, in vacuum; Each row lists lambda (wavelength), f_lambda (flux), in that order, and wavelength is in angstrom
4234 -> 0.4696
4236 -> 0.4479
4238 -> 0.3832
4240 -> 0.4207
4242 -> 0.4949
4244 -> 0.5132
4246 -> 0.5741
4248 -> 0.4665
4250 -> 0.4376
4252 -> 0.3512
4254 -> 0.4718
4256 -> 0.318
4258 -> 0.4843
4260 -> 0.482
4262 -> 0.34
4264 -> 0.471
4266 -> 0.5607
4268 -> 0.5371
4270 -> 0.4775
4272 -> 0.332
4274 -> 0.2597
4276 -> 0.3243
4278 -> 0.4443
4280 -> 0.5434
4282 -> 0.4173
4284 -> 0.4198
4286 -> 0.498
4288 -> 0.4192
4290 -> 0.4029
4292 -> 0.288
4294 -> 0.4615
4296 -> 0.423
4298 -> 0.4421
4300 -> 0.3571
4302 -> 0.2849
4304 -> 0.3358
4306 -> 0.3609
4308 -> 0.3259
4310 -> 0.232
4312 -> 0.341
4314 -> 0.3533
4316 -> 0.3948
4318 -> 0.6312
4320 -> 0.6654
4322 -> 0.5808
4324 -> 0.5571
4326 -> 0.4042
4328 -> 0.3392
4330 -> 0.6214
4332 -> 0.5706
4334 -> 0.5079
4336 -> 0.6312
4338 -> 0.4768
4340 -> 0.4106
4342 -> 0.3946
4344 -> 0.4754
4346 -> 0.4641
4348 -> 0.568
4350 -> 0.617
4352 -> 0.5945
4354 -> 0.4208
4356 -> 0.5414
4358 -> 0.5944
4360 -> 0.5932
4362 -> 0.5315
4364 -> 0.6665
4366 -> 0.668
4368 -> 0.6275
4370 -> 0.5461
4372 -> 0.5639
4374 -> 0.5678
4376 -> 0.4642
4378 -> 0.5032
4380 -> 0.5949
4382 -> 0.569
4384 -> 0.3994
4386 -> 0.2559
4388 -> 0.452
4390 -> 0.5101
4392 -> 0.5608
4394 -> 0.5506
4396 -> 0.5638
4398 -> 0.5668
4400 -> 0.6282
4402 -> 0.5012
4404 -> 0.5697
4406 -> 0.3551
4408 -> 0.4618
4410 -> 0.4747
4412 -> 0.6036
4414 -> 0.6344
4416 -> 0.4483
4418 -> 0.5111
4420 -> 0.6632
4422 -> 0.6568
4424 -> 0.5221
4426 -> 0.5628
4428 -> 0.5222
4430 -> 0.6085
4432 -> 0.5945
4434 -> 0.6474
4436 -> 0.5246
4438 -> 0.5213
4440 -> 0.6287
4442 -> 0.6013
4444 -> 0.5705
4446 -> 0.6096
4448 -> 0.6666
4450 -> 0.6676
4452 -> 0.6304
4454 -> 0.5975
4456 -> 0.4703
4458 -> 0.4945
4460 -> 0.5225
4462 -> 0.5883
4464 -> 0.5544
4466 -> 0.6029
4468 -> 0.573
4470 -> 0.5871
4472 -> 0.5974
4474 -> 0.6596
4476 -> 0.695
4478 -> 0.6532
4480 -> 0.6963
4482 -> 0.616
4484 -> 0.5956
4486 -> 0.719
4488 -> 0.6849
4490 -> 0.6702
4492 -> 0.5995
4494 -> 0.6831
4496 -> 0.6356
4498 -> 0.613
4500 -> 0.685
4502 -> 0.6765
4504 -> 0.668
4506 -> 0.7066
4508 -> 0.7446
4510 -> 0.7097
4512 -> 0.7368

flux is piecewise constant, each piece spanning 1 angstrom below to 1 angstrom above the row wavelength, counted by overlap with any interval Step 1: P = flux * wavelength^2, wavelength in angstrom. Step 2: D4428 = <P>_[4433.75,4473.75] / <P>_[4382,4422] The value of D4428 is 1.2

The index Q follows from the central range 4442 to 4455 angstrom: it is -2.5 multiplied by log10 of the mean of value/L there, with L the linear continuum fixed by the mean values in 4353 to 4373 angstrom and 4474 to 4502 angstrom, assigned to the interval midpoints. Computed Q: 0.02 mag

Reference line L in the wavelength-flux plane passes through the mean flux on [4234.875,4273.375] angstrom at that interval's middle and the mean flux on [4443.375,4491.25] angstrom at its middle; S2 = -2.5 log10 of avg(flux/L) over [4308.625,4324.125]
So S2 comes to 0.08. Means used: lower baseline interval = 0.449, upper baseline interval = 0.614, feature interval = 0.461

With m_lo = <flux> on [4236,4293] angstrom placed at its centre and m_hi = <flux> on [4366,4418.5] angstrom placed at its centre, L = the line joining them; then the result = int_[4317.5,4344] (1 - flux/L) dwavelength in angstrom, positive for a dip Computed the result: -2.2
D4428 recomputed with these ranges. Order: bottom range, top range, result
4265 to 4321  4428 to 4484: 1.56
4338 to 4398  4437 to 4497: 1.22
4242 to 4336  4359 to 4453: 1.34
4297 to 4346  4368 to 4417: 1.20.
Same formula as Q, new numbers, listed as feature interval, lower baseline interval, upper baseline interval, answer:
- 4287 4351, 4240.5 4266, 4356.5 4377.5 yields 0.18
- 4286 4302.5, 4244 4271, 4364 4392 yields 0.21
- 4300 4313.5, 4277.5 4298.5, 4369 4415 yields 0.37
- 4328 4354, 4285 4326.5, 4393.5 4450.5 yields -0.12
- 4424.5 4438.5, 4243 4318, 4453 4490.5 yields 0.00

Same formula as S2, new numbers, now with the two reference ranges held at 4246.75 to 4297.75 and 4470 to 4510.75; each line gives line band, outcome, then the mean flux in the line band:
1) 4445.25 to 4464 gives 0.08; 0.581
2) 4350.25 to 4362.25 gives -0.07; 0.551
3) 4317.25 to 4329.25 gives -0.10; 0.529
